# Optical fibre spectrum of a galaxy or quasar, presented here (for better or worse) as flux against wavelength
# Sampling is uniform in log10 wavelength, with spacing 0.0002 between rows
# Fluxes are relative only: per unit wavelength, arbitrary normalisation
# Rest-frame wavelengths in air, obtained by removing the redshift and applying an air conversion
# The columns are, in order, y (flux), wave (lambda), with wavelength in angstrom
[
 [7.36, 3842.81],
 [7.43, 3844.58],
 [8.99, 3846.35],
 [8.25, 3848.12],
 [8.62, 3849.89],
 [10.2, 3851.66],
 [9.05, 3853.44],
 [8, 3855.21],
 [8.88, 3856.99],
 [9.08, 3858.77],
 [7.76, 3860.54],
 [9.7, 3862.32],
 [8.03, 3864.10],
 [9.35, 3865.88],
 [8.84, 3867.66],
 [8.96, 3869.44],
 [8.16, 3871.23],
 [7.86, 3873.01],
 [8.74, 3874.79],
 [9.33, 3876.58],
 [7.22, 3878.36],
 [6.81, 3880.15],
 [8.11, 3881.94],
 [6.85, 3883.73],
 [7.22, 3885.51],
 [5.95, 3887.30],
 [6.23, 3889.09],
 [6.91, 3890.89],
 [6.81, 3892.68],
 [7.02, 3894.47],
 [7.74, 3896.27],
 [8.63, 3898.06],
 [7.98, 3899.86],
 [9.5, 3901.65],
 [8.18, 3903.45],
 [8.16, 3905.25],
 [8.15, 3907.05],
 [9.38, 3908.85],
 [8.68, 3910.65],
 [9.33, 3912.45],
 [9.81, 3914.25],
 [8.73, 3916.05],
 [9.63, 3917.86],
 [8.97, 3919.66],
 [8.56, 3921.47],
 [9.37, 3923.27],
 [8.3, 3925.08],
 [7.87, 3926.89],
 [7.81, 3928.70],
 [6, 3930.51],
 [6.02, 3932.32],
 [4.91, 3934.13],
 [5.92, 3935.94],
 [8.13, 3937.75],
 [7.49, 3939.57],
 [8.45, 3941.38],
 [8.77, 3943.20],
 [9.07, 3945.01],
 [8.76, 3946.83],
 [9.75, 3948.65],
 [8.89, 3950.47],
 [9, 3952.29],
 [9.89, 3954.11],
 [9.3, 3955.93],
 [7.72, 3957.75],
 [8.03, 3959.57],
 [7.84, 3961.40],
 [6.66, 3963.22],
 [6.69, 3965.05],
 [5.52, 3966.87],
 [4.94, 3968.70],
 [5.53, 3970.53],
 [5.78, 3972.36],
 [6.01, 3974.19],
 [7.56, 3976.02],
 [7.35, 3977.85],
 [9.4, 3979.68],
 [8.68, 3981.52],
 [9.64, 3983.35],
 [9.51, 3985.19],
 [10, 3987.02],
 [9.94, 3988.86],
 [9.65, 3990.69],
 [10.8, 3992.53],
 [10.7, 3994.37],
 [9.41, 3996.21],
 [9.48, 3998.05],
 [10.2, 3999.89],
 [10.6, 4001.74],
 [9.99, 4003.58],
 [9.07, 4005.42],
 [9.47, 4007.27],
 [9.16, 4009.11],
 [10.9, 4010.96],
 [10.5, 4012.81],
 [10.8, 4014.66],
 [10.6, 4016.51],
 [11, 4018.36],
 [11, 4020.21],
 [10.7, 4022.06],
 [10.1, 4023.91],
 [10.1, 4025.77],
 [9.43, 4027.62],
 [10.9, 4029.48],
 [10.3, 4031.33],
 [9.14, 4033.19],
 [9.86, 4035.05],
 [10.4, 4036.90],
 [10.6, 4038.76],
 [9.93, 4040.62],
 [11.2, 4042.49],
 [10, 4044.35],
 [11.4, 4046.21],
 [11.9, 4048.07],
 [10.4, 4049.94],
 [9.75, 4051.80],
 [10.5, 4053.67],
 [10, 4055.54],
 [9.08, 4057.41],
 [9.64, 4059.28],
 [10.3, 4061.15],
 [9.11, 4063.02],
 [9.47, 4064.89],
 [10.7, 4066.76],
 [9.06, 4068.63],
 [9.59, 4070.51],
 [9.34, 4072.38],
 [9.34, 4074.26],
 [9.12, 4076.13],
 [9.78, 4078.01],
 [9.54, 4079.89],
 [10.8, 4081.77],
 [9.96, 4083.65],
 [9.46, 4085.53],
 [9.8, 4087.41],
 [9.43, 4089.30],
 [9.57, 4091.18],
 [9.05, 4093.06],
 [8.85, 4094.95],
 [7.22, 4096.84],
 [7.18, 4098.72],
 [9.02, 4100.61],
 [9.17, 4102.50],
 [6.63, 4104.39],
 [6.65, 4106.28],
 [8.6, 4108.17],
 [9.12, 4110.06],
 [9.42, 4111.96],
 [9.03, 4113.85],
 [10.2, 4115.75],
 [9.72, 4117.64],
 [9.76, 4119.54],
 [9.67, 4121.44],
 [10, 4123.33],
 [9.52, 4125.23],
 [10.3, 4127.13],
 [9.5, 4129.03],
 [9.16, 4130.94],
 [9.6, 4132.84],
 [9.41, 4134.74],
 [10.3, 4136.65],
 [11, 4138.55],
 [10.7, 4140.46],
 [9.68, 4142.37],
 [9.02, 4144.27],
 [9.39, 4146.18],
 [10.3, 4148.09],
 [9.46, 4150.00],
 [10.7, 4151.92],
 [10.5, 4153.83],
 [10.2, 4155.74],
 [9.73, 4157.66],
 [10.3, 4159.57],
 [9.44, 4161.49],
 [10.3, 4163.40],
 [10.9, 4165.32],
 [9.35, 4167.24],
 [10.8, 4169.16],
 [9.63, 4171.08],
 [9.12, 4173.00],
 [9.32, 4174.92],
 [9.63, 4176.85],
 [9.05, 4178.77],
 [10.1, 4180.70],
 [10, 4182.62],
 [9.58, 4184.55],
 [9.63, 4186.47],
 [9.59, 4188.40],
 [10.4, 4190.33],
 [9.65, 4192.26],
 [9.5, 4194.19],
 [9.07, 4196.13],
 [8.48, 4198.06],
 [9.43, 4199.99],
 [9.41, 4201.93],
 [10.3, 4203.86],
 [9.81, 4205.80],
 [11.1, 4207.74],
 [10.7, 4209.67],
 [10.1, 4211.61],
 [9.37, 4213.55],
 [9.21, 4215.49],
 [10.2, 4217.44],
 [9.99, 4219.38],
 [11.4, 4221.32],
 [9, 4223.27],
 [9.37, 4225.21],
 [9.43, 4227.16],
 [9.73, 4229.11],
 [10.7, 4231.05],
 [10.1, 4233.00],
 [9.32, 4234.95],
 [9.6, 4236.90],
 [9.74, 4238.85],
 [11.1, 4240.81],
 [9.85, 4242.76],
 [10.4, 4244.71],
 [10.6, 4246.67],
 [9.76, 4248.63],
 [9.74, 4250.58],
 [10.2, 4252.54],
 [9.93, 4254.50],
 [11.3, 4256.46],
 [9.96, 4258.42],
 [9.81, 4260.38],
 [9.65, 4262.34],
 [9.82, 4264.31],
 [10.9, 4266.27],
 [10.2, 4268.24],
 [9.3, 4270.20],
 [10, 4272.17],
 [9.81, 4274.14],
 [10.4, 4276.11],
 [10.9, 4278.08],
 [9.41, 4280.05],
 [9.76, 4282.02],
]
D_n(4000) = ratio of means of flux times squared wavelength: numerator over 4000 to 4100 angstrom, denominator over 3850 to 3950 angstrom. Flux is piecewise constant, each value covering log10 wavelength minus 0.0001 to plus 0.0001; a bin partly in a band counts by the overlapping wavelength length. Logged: 1.3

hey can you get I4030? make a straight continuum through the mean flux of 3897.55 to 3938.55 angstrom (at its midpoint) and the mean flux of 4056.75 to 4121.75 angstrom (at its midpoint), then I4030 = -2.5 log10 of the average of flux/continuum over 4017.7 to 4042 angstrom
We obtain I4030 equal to -0.16 mag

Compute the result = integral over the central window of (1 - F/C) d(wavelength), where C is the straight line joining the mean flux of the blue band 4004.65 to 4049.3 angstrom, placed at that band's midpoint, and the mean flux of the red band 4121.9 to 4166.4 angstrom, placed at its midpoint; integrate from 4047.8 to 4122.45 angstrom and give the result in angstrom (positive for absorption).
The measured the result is 6.01 angstrom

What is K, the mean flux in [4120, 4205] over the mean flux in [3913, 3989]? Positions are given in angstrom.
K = 1.23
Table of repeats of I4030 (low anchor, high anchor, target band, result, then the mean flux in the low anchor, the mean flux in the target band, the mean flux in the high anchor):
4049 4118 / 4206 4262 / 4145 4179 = -0.02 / 9.28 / 9.91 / 10.1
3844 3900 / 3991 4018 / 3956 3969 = 0.32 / 8.09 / 7.02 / 10.1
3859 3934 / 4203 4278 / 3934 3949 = 0.05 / 8.09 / 8.01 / 10.1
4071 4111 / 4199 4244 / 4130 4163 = -0.06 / 8.94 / 9.94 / 9.96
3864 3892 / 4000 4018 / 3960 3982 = 0.36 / 7.77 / 6.82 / 10.1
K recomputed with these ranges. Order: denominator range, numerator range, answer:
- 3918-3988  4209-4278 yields 1.27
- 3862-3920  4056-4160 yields 1.16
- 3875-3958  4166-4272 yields 1.22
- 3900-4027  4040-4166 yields 1.11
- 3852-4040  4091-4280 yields 1.13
